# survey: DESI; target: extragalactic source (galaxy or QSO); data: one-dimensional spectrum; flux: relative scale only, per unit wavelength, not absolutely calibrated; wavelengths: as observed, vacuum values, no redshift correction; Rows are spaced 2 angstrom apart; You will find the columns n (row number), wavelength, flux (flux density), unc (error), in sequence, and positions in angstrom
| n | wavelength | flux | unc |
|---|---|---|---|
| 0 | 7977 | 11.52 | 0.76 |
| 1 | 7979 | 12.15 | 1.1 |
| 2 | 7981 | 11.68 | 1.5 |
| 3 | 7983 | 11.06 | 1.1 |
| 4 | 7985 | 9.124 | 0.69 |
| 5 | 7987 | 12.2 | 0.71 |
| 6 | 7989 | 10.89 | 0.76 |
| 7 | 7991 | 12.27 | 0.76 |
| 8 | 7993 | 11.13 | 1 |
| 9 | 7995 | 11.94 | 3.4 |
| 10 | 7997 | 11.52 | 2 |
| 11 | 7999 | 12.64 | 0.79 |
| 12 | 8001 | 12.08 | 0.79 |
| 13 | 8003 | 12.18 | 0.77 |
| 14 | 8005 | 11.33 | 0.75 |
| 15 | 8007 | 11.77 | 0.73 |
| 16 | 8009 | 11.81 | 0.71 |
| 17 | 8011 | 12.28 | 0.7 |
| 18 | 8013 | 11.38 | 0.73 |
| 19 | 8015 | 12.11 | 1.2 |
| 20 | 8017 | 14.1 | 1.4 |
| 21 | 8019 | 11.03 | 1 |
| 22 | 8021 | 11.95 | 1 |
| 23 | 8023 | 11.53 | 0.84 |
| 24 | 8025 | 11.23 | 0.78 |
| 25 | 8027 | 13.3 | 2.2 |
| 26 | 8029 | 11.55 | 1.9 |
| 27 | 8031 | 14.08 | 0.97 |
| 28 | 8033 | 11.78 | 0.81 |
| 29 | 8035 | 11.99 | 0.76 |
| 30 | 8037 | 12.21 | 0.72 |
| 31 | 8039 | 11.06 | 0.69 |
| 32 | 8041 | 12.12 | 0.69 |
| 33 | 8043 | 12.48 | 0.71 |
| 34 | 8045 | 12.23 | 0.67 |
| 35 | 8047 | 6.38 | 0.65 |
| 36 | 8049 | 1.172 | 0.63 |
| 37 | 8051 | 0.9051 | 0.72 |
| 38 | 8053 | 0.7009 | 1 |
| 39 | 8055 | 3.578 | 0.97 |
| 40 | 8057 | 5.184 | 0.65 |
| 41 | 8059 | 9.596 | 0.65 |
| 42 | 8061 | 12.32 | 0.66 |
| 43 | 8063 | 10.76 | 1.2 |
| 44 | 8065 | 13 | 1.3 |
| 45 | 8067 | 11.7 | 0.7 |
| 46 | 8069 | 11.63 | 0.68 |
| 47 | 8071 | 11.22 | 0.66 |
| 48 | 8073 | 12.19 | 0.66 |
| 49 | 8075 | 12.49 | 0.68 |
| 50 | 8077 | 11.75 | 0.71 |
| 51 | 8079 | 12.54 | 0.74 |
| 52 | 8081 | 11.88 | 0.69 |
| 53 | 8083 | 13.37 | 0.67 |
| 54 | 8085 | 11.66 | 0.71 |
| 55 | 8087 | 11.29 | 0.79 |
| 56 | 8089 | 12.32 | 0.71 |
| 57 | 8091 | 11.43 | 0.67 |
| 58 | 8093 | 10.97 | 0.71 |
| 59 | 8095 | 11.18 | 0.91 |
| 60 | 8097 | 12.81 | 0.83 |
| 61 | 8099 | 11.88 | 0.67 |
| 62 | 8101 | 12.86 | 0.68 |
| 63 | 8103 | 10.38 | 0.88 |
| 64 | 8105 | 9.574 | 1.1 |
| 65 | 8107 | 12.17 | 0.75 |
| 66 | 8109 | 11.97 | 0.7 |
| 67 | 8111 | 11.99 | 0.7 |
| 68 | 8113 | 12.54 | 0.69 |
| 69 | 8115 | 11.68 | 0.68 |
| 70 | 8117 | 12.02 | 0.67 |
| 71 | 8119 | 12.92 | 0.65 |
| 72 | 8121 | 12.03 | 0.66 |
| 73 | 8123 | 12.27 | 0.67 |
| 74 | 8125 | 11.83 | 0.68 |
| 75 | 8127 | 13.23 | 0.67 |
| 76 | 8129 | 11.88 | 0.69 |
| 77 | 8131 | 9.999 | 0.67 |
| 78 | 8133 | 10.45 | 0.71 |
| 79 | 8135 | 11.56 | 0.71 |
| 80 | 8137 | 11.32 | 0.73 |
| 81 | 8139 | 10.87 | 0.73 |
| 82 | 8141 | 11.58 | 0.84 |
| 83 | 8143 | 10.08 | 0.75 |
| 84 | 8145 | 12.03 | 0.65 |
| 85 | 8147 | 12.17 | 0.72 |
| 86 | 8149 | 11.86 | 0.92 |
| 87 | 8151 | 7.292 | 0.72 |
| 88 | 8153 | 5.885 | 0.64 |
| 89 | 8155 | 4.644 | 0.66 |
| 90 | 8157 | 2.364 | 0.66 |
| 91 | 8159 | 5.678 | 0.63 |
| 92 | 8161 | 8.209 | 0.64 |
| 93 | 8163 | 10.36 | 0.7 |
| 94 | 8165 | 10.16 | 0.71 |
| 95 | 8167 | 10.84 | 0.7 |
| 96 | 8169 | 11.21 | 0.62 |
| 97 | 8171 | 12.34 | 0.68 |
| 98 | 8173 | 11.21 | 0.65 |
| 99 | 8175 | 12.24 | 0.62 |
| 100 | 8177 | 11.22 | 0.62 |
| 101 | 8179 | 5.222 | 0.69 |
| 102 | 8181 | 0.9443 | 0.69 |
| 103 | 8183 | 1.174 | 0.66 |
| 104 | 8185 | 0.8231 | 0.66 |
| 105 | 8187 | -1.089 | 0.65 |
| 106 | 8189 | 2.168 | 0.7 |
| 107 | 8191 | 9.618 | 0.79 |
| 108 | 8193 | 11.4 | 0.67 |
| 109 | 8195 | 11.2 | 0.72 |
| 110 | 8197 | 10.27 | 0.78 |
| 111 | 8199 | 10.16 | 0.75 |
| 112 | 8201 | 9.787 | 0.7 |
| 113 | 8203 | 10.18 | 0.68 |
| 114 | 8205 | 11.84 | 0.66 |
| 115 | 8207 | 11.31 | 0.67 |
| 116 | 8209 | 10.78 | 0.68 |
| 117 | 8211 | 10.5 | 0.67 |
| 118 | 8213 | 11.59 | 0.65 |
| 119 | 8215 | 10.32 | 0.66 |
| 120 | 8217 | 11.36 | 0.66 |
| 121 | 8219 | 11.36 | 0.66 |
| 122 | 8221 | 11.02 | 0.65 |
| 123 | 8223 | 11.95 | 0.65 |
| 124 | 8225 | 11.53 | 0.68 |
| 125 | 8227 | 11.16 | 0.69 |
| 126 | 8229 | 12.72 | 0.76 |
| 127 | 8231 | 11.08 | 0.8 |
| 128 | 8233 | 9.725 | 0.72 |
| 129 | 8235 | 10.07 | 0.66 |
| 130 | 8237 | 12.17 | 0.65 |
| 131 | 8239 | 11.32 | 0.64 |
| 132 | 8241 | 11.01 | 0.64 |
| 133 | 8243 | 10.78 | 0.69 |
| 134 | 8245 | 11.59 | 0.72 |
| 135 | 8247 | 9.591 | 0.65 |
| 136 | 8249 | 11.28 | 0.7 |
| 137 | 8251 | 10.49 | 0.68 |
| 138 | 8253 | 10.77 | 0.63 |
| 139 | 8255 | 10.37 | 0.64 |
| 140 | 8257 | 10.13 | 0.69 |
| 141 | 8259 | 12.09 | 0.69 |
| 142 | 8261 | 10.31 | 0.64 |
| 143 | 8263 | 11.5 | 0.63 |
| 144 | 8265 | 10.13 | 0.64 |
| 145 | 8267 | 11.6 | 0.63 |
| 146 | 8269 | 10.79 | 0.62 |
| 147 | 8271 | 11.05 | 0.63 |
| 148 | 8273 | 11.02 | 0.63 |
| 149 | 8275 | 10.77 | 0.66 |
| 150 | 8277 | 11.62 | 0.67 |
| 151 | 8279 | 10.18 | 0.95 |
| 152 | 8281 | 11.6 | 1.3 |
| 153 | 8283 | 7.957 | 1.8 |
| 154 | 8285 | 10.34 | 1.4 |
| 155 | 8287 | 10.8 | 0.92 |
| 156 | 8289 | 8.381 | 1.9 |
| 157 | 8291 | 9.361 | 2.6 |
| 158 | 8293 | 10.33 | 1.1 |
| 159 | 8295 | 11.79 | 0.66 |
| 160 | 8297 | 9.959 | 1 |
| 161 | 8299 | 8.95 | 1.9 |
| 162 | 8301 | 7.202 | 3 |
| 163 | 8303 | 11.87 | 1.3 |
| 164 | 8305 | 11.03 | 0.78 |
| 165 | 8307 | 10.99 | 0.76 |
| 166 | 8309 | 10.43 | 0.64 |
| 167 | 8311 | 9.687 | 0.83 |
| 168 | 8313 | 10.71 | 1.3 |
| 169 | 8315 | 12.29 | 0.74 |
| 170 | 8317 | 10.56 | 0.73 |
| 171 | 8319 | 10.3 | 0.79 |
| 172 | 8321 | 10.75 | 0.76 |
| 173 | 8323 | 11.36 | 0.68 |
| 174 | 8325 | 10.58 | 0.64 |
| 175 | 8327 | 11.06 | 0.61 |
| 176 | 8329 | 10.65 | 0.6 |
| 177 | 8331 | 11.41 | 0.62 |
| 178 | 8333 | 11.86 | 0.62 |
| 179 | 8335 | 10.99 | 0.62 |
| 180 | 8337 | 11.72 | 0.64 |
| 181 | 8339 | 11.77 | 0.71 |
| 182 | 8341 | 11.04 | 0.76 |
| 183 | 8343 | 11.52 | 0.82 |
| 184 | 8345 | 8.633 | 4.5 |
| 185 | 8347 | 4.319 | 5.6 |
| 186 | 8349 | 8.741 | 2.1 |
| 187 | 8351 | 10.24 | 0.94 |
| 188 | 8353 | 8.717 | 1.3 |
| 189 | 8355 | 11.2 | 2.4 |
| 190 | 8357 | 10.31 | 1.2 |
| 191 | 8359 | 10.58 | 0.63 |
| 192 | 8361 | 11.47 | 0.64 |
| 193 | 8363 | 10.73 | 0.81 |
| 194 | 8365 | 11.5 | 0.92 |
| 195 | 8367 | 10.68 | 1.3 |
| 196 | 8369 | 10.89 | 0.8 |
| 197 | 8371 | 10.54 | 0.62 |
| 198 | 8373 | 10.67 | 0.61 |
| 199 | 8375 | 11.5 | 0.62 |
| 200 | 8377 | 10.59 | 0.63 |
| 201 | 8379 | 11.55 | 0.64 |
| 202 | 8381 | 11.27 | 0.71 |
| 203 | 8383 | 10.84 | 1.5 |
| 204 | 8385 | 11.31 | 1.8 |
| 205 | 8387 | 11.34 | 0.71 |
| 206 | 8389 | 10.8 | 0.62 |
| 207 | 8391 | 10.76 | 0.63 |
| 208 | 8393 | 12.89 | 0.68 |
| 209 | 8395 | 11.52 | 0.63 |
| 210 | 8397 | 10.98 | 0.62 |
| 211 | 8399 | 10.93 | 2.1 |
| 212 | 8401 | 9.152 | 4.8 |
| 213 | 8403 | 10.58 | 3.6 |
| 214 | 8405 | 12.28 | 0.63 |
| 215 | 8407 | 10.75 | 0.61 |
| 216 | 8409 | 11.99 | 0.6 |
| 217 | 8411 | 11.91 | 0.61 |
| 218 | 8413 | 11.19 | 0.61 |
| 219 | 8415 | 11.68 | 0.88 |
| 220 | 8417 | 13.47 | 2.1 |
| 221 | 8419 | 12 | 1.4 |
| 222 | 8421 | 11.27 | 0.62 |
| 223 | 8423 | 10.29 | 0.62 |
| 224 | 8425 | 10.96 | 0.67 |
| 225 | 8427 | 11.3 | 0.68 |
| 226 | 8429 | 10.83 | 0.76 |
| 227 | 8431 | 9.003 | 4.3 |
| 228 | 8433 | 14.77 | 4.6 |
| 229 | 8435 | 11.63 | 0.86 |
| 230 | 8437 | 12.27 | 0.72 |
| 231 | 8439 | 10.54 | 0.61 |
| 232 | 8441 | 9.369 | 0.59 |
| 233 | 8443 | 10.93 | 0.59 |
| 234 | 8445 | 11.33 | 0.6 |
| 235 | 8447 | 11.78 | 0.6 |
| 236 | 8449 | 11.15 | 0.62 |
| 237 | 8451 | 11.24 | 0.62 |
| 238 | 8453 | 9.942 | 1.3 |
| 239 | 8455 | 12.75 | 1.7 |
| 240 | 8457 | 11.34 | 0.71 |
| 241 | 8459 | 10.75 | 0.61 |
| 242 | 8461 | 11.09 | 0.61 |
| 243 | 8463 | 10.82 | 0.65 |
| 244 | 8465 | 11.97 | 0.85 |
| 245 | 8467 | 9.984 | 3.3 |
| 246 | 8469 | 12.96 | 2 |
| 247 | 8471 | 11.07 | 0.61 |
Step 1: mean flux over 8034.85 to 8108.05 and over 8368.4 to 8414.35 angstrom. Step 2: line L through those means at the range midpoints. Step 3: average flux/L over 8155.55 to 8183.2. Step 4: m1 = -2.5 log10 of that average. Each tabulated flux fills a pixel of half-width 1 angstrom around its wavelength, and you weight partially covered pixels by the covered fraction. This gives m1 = 0.27 mag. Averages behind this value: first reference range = 10.3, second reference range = 11.1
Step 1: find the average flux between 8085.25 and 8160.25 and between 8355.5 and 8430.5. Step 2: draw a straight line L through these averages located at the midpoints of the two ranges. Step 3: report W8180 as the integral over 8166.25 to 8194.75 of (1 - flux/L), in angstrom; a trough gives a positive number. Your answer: 9.7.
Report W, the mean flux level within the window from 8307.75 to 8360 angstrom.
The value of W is 10.4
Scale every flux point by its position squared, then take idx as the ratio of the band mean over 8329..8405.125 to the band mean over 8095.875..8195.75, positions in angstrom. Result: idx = 1.18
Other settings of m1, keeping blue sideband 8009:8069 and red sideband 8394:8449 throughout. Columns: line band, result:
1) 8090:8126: -0.14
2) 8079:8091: -0.17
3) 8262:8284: 0.01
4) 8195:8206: 0.01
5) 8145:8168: 0.26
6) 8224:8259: -0.02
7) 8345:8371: 0.12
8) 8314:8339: -0.01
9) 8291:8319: 0.06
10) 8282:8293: 0.15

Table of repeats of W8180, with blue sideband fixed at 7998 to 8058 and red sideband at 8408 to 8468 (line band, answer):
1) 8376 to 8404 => 0.40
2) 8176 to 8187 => 7.46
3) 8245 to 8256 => 0.24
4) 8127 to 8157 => 1.70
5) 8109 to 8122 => -2.09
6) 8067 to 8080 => -1.95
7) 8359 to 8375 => 0.28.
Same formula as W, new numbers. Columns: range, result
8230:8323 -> 10.6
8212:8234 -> 11.3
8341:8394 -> 10.5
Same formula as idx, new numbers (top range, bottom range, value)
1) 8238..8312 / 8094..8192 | 1.13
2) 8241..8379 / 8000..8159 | 1.03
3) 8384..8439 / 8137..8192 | 1.53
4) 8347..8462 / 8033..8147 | 1.10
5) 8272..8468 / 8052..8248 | 1.12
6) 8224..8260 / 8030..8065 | 1.30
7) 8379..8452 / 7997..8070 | 1.18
